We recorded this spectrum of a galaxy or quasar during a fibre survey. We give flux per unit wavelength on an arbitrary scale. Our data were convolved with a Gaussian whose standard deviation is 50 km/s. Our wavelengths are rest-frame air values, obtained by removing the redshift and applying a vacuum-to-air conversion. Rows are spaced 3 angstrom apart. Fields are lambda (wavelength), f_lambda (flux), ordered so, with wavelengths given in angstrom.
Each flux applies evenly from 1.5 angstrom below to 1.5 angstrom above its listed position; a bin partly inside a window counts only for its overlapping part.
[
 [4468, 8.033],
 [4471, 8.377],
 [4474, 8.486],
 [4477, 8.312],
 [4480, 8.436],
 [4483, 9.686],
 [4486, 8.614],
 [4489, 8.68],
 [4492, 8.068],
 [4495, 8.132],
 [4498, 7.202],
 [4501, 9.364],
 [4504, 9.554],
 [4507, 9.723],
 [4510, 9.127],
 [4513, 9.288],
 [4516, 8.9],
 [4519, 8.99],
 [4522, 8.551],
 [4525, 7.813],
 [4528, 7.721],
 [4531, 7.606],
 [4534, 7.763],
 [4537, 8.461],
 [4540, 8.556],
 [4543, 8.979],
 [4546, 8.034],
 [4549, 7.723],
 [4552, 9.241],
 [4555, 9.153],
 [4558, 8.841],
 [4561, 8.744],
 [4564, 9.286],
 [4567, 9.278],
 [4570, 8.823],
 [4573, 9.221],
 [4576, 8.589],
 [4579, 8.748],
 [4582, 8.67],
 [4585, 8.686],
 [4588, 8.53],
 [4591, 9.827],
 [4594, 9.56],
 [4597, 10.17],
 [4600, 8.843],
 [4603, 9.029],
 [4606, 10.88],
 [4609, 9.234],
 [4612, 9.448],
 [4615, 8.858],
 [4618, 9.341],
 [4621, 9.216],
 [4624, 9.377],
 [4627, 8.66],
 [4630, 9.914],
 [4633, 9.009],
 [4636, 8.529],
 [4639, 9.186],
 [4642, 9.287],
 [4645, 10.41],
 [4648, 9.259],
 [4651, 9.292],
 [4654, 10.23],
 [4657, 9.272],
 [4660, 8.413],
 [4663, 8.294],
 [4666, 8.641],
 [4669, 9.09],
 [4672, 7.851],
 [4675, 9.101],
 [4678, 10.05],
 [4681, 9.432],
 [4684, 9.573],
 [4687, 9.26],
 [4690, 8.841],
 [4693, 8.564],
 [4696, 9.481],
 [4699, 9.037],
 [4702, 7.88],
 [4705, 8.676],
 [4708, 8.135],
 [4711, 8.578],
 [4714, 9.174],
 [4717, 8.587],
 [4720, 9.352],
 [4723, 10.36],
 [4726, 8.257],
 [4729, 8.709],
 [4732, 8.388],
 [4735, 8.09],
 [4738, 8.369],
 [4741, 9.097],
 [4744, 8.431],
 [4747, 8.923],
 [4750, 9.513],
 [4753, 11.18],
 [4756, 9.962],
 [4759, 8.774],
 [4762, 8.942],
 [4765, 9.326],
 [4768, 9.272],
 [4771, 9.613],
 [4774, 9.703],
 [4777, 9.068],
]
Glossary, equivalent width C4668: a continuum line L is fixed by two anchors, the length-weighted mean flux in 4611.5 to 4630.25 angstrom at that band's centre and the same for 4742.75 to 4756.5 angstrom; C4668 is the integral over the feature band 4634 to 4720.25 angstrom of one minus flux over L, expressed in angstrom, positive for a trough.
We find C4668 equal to 3.3 angstrom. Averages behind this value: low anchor 9.21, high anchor 9.6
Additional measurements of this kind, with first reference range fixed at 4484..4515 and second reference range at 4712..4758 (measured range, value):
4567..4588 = 0.20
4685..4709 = 0.72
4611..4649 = -1.33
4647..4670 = -0.17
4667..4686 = -0.34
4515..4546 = 1.83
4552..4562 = -0.12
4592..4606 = -1.03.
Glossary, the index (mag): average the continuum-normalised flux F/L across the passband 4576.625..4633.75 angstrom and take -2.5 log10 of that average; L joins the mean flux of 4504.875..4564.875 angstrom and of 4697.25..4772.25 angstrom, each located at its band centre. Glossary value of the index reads -0.06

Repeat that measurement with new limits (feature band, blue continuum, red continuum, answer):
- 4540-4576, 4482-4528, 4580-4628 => 0.02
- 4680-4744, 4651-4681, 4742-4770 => 0.04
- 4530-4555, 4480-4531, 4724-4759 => 0.05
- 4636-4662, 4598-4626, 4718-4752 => -0.01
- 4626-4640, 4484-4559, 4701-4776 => -0.03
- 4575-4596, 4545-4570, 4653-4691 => -0.01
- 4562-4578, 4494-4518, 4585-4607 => 0.03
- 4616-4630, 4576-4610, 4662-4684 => -0.01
